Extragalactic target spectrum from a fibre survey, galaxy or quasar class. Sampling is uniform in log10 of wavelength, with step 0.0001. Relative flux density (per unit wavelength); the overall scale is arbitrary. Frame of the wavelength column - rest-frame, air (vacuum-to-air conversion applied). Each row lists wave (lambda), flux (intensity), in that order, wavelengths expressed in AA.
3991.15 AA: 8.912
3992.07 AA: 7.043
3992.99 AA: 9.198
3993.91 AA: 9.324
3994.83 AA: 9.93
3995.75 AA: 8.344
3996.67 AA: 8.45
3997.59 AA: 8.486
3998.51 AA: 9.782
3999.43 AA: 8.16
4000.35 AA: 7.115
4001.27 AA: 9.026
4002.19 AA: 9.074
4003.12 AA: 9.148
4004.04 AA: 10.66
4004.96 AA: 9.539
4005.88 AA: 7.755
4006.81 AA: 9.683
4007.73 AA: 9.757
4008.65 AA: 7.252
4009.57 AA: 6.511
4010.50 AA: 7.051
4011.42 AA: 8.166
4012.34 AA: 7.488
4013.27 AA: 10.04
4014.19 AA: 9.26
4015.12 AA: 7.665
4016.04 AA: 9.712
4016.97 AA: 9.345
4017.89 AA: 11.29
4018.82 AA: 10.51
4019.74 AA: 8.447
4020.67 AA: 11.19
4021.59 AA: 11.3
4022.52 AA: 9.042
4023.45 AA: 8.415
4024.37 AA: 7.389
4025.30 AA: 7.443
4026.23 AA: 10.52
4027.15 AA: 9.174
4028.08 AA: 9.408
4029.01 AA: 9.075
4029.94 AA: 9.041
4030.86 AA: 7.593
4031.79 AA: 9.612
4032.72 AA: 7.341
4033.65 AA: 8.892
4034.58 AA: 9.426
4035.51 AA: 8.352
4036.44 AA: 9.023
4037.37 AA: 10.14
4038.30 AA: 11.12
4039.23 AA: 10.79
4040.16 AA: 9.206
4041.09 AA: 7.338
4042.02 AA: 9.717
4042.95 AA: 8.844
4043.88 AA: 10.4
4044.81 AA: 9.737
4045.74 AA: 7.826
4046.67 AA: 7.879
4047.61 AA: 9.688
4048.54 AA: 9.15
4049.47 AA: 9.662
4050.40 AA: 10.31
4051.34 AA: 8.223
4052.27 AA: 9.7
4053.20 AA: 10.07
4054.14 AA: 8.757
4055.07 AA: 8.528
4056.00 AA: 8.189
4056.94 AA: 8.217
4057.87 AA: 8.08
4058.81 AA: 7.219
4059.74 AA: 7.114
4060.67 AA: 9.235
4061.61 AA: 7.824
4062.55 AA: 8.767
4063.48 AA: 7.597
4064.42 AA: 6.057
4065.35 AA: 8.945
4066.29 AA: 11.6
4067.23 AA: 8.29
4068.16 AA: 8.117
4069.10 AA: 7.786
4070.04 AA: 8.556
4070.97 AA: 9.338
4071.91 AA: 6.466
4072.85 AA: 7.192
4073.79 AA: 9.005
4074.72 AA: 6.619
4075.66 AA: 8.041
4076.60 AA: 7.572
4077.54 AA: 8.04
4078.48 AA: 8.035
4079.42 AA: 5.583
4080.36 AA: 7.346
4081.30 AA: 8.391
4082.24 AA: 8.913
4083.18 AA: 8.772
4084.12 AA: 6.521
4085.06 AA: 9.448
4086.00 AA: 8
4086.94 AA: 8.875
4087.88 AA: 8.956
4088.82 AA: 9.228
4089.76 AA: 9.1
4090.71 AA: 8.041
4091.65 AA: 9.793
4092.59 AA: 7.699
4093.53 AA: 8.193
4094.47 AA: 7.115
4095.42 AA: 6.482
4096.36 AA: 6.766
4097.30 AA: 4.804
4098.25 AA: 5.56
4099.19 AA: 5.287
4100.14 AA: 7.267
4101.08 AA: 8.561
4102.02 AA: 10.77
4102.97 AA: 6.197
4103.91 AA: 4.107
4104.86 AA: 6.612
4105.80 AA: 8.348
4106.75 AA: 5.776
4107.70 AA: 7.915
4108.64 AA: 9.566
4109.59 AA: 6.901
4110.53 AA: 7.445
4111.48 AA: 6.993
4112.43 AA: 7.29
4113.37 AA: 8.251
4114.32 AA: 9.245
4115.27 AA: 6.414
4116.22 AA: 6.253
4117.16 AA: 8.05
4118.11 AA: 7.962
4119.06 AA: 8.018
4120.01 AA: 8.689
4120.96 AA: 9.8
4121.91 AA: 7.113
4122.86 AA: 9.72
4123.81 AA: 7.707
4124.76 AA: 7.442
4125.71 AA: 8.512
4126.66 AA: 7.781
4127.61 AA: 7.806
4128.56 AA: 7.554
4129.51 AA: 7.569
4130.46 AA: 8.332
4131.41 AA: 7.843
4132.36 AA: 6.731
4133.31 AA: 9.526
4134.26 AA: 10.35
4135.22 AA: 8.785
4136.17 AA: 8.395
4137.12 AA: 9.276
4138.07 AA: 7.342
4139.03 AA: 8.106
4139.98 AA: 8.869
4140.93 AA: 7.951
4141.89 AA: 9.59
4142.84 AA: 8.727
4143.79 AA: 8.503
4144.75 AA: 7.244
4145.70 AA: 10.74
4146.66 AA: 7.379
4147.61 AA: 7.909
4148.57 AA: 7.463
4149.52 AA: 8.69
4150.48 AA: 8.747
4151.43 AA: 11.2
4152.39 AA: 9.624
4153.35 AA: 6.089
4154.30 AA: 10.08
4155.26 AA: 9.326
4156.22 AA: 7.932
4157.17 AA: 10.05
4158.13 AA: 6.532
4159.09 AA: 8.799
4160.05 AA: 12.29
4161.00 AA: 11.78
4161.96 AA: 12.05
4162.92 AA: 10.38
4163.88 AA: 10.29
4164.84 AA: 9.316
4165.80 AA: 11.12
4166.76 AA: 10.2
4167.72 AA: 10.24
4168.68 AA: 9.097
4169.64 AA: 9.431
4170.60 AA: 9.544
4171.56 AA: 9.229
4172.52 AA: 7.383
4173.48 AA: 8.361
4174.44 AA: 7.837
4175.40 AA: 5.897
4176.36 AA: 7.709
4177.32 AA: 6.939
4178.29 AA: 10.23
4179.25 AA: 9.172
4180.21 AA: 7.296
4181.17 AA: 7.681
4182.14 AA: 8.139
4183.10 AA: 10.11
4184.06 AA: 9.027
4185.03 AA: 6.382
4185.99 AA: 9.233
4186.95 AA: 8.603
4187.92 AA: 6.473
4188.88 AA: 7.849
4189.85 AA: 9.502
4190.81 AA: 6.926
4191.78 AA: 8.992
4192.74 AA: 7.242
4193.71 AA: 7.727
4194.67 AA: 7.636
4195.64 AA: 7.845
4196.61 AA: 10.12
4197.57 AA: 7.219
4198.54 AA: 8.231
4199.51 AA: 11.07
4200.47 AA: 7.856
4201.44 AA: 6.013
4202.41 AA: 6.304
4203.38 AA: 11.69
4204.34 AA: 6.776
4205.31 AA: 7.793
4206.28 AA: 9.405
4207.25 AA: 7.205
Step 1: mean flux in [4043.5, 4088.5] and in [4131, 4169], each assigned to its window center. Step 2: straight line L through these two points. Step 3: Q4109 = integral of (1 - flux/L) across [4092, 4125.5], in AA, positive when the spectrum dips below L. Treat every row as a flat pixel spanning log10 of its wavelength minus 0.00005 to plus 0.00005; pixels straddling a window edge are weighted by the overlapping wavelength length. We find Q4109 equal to 5.0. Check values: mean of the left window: 8.39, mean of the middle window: 7.46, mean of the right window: 9.12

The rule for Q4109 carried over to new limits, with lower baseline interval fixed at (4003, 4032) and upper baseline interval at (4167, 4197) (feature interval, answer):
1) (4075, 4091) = 1.07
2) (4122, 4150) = 0.64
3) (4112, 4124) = 0.76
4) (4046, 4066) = 0.67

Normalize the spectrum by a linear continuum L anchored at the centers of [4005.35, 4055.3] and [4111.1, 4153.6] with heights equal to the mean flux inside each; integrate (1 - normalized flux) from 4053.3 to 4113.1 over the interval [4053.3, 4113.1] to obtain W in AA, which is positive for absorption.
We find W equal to 5.8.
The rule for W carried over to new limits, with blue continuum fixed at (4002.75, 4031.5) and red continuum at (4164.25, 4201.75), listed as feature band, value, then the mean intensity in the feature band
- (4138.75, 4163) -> -1.45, 9.07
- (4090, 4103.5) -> 2.16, 7.34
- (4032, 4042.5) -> -0.34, 9.22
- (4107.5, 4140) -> 2.08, 8.09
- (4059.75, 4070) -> 0.55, 8.37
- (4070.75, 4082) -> 1.51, 7.62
